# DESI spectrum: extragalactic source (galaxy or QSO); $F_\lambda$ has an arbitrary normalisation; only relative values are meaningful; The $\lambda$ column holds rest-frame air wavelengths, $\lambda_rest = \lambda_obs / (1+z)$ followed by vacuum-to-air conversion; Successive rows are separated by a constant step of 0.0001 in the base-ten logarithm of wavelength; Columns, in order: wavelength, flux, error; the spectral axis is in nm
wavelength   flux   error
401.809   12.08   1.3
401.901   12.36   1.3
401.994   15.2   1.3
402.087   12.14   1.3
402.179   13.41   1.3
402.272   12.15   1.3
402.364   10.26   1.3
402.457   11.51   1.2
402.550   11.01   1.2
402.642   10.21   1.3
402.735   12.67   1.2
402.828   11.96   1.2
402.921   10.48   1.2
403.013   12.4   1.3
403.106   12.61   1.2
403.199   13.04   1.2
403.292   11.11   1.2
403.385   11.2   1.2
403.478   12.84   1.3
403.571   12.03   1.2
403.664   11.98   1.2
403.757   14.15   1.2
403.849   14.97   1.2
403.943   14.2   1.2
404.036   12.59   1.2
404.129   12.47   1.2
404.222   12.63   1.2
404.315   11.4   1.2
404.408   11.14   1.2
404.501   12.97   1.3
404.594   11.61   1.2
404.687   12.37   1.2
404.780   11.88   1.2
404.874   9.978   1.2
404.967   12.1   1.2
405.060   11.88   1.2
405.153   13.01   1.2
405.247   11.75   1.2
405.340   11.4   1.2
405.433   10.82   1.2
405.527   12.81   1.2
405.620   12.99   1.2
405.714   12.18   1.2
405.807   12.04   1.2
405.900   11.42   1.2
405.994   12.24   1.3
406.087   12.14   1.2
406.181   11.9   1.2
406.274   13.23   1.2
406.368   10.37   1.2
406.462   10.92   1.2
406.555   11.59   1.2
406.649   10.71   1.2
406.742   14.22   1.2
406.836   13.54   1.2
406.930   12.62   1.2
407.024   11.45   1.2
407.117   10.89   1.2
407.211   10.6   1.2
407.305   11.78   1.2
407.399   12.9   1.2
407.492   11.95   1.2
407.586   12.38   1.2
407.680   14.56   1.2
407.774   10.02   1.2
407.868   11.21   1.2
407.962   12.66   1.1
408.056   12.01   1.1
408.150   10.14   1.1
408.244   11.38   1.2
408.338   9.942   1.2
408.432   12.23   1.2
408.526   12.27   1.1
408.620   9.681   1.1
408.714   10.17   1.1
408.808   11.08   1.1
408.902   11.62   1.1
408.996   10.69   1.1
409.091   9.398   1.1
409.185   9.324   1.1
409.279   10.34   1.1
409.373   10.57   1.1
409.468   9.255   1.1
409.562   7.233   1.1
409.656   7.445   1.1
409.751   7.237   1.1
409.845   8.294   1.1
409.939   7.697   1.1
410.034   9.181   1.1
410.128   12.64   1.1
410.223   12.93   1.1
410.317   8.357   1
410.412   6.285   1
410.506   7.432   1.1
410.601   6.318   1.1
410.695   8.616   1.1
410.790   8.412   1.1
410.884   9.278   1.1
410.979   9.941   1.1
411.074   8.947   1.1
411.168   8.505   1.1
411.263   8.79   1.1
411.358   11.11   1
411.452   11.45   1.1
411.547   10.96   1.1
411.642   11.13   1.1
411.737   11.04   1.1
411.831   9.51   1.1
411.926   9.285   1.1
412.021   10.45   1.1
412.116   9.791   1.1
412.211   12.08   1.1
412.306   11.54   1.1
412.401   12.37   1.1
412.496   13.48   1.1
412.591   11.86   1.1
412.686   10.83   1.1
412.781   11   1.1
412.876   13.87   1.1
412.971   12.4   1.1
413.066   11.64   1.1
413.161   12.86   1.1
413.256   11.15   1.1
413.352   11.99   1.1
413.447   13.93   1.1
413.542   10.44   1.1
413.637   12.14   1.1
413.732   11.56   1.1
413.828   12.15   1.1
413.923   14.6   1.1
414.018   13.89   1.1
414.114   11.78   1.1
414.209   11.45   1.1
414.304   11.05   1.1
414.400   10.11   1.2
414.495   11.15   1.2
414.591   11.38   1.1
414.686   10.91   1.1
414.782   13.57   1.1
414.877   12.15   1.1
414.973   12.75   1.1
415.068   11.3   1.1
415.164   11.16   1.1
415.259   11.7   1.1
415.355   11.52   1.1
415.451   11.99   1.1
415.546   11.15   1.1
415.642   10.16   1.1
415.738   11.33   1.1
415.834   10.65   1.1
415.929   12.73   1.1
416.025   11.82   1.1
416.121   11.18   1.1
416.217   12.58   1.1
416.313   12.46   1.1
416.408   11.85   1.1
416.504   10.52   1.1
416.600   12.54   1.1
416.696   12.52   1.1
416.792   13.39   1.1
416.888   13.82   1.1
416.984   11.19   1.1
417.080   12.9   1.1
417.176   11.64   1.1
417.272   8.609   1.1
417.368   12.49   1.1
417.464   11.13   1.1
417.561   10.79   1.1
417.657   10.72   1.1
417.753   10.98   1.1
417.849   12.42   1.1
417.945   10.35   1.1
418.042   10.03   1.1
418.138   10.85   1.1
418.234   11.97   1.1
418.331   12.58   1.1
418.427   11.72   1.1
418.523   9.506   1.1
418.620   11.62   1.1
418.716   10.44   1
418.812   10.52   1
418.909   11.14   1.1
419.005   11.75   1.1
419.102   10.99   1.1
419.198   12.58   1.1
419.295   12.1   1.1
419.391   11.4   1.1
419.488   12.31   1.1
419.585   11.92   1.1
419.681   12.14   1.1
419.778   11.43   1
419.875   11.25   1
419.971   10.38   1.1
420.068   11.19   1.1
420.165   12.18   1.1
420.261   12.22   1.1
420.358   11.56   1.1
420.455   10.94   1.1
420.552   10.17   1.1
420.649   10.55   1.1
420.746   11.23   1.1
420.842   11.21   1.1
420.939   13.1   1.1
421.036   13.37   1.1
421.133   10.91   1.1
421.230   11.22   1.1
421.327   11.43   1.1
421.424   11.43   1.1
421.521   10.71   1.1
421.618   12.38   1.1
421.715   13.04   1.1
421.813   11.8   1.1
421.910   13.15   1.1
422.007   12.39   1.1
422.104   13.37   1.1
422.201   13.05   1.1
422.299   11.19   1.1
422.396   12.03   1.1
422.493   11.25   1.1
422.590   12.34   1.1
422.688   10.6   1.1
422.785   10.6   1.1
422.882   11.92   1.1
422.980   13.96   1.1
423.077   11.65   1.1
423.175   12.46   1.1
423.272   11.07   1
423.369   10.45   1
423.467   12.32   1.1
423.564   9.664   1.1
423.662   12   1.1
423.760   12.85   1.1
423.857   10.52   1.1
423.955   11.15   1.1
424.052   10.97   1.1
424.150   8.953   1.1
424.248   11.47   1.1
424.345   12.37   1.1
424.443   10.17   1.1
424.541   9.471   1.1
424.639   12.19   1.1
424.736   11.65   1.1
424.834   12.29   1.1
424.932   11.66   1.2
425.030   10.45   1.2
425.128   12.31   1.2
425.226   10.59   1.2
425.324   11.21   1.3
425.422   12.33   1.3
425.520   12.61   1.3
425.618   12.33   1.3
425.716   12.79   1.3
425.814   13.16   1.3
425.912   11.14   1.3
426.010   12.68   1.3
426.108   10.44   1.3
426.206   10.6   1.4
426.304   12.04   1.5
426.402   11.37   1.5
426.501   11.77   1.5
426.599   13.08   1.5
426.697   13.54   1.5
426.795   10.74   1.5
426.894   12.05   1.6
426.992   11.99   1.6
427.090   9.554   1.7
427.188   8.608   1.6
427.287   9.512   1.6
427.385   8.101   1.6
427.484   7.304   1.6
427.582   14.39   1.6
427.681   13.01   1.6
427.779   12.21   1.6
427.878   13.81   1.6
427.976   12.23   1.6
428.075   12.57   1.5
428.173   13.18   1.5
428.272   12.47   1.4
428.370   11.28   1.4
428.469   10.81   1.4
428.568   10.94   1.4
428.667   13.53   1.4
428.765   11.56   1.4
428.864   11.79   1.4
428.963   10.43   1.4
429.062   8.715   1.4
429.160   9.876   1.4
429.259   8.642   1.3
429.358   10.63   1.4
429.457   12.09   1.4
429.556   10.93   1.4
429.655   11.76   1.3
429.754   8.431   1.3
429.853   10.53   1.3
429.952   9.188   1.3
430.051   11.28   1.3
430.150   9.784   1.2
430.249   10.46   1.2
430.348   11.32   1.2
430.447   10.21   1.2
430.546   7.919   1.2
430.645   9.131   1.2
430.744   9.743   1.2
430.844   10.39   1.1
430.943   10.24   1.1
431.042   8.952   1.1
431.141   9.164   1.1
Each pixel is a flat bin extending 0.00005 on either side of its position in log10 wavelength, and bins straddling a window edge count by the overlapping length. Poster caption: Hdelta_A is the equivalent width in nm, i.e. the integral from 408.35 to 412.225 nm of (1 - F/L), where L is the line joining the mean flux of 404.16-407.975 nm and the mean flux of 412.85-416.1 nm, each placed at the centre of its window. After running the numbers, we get 0.73 nm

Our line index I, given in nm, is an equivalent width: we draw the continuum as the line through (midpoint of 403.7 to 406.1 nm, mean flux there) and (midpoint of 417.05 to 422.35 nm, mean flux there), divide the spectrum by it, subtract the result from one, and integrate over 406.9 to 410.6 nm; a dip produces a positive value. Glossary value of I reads 0.52 nm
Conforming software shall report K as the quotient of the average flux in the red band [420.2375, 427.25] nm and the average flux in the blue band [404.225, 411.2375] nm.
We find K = 1.07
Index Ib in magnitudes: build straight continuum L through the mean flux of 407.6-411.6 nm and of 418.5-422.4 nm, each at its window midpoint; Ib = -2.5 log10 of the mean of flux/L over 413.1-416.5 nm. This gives -0.105 mag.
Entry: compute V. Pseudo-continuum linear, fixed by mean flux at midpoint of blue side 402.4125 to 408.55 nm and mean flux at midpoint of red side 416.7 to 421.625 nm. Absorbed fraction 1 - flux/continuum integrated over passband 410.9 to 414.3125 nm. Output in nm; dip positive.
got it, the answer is 0.09 nm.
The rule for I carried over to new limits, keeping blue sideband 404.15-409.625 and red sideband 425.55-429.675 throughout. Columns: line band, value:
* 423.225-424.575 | 0.05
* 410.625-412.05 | 0.21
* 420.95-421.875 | -0.04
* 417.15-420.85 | 0.06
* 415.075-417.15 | -0.07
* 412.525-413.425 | -0.04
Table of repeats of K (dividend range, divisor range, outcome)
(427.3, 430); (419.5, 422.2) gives 0.94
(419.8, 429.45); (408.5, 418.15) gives 1.05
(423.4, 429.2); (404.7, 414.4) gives 1.04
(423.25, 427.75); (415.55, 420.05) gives 0.99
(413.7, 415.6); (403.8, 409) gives 1.00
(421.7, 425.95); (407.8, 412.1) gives 1.19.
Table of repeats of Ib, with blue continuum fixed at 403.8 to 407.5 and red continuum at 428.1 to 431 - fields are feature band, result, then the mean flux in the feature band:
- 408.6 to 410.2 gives 0.234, 9.57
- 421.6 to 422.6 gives -0.120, 12.4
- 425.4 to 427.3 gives -0.081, 11.6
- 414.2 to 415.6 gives -0.003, 11.6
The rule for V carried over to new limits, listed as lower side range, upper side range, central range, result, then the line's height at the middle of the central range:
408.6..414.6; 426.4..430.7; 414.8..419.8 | -0.43 nm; 10.7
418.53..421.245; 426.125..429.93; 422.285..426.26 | -0.07 nm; 11.3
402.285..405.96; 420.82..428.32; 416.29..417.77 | 0.01 nm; 11.8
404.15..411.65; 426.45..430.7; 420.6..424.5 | -0.26 nm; 10.9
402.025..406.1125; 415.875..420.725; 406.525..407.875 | -0.01 nm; 12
